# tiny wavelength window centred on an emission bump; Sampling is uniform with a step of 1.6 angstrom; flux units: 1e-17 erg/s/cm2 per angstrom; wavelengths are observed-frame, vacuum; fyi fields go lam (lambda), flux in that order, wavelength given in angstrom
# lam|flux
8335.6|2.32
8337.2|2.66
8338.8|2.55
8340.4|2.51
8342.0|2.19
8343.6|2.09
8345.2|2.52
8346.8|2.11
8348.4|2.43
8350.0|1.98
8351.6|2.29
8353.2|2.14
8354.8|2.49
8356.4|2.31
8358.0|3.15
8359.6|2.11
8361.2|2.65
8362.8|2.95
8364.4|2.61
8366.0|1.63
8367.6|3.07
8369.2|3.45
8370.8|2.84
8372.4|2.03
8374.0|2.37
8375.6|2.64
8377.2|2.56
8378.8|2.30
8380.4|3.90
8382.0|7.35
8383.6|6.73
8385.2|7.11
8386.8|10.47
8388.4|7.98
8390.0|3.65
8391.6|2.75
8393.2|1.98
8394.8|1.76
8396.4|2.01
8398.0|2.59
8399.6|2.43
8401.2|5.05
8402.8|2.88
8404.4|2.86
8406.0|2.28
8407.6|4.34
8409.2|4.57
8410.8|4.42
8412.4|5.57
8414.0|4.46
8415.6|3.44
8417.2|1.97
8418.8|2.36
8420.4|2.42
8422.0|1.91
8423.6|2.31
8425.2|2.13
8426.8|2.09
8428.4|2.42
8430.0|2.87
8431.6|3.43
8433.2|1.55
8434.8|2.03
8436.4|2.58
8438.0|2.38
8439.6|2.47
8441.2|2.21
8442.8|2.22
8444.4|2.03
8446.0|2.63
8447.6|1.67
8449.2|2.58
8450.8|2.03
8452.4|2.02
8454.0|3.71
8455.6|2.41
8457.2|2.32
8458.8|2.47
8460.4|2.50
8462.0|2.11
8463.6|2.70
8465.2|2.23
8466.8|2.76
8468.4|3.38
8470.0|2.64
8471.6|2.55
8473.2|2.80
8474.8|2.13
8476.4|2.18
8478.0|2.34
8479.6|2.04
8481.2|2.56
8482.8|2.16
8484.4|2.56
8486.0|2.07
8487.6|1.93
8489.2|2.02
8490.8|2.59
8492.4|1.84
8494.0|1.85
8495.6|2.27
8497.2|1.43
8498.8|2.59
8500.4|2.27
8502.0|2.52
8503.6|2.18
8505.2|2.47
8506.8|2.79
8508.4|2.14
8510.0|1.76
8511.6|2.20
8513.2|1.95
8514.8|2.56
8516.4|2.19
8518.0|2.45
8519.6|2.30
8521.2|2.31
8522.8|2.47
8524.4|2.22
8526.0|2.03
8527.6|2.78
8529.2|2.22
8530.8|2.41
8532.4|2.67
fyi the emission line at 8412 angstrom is [N II] 6583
